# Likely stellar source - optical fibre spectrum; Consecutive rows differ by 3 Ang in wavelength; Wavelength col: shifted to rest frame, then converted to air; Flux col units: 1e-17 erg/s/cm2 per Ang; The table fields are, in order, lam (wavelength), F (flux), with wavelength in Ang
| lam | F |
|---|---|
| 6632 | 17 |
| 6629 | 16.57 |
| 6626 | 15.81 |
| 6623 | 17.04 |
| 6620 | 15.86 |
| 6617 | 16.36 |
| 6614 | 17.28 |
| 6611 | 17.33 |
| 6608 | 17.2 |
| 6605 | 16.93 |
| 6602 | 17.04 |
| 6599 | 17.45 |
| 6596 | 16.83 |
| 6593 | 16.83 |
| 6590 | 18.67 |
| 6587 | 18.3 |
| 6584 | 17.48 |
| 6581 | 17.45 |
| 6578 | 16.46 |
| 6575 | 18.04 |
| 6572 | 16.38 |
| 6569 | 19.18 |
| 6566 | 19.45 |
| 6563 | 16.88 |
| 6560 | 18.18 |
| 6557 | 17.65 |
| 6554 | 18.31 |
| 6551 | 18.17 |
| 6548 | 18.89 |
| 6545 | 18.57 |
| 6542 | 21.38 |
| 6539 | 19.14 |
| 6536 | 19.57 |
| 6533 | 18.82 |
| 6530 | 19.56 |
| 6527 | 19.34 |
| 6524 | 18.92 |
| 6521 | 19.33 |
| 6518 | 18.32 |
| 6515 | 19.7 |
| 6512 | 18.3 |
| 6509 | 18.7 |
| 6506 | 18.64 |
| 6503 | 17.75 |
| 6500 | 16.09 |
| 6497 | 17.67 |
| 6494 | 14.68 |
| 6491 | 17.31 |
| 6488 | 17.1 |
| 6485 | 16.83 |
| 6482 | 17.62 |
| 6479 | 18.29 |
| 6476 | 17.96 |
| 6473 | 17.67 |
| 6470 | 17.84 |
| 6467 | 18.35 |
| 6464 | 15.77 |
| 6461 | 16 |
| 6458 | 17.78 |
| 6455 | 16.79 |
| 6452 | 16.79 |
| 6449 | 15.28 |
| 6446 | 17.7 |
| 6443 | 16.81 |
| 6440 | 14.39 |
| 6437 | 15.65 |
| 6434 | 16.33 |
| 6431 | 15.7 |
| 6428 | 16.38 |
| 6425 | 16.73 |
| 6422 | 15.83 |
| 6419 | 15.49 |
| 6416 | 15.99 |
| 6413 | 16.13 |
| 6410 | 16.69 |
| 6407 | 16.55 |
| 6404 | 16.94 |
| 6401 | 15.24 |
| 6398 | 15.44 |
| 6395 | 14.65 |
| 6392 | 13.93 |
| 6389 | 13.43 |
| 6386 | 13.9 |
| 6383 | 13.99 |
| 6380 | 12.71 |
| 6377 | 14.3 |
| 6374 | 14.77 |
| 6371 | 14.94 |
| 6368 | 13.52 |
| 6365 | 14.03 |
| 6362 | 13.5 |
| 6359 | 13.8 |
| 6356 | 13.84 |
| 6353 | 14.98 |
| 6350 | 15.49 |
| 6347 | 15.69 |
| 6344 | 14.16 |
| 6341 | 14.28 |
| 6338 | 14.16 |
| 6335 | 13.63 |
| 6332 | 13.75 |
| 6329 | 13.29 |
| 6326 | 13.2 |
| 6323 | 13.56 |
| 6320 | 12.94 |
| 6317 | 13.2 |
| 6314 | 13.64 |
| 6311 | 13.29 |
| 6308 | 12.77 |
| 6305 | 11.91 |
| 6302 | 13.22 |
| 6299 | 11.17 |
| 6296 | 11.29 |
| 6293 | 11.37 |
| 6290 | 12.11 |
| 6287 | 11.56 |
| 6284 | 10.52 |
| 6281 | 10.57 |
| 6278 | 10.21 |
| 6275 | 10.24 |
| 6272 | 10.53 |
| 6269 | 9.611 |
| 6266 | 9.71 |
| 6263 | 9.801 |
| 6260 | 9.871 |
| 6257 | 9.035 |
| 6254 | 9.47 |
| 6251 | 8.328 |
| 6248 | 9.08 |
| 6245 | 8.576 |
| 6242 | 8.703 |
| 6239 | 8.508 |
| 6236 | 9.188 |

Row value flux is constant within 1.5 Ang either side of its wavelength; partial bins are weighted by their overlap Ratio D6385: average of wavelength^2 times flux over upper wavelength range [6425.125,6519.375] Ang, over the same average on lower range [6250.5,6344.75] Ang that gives 1.53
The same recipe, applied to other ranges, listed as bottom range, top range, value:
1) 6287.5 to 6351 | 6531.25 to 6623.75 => 1.46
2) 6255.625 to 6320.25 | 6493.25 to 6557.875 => 1.77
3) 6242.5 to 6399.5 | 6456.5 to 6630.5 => 1.52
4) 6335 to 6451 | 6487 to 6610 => 1.26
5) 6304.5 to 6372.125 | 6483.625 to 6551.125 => 1.41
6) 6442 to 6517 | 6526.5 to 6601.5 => 1.08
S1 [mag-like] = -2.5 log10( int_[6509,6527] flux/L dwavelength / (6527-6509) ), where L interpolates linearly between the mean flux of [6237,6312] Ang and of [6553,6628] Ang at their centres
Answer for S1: -0.20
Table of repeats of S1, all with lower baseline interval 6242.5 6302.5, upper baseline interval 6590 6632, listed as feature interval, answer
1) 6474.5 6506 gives -0.18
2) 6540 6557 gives -0.21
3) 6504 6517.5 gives -0.25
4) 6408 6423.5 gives -0.22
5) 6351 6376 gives -0.18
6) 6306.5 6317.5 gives -0.20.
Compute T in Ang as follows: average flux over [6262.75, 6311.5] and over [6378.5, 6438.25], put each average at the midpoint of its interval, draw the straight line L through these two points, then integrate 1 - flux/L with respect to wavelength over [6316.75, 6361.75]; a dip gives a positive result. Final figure -3.6 Ang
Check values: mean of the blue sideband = 11.2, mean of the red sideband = 15.4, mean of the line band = 14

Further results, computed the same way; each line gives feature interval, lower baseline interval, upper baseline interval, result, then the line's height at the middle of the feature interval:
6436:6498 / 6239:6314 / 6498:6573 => -1.5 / 16.5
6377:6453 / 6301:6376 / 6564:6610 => -2.7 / 15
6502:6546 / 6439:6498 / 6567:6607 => -4.8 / 17.2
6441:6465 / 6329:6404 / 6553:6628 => -1.7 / 15.5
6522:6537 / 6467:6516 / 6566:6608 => -1.4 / 17.6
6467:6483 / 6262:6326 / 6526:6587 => -1.6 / 16.3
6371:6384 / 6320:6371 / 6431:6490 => 0.7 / 14.8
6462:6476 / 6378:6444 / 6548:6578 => -0.9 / 16.4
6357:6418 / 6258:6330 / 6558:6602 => -5.0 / 13.6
